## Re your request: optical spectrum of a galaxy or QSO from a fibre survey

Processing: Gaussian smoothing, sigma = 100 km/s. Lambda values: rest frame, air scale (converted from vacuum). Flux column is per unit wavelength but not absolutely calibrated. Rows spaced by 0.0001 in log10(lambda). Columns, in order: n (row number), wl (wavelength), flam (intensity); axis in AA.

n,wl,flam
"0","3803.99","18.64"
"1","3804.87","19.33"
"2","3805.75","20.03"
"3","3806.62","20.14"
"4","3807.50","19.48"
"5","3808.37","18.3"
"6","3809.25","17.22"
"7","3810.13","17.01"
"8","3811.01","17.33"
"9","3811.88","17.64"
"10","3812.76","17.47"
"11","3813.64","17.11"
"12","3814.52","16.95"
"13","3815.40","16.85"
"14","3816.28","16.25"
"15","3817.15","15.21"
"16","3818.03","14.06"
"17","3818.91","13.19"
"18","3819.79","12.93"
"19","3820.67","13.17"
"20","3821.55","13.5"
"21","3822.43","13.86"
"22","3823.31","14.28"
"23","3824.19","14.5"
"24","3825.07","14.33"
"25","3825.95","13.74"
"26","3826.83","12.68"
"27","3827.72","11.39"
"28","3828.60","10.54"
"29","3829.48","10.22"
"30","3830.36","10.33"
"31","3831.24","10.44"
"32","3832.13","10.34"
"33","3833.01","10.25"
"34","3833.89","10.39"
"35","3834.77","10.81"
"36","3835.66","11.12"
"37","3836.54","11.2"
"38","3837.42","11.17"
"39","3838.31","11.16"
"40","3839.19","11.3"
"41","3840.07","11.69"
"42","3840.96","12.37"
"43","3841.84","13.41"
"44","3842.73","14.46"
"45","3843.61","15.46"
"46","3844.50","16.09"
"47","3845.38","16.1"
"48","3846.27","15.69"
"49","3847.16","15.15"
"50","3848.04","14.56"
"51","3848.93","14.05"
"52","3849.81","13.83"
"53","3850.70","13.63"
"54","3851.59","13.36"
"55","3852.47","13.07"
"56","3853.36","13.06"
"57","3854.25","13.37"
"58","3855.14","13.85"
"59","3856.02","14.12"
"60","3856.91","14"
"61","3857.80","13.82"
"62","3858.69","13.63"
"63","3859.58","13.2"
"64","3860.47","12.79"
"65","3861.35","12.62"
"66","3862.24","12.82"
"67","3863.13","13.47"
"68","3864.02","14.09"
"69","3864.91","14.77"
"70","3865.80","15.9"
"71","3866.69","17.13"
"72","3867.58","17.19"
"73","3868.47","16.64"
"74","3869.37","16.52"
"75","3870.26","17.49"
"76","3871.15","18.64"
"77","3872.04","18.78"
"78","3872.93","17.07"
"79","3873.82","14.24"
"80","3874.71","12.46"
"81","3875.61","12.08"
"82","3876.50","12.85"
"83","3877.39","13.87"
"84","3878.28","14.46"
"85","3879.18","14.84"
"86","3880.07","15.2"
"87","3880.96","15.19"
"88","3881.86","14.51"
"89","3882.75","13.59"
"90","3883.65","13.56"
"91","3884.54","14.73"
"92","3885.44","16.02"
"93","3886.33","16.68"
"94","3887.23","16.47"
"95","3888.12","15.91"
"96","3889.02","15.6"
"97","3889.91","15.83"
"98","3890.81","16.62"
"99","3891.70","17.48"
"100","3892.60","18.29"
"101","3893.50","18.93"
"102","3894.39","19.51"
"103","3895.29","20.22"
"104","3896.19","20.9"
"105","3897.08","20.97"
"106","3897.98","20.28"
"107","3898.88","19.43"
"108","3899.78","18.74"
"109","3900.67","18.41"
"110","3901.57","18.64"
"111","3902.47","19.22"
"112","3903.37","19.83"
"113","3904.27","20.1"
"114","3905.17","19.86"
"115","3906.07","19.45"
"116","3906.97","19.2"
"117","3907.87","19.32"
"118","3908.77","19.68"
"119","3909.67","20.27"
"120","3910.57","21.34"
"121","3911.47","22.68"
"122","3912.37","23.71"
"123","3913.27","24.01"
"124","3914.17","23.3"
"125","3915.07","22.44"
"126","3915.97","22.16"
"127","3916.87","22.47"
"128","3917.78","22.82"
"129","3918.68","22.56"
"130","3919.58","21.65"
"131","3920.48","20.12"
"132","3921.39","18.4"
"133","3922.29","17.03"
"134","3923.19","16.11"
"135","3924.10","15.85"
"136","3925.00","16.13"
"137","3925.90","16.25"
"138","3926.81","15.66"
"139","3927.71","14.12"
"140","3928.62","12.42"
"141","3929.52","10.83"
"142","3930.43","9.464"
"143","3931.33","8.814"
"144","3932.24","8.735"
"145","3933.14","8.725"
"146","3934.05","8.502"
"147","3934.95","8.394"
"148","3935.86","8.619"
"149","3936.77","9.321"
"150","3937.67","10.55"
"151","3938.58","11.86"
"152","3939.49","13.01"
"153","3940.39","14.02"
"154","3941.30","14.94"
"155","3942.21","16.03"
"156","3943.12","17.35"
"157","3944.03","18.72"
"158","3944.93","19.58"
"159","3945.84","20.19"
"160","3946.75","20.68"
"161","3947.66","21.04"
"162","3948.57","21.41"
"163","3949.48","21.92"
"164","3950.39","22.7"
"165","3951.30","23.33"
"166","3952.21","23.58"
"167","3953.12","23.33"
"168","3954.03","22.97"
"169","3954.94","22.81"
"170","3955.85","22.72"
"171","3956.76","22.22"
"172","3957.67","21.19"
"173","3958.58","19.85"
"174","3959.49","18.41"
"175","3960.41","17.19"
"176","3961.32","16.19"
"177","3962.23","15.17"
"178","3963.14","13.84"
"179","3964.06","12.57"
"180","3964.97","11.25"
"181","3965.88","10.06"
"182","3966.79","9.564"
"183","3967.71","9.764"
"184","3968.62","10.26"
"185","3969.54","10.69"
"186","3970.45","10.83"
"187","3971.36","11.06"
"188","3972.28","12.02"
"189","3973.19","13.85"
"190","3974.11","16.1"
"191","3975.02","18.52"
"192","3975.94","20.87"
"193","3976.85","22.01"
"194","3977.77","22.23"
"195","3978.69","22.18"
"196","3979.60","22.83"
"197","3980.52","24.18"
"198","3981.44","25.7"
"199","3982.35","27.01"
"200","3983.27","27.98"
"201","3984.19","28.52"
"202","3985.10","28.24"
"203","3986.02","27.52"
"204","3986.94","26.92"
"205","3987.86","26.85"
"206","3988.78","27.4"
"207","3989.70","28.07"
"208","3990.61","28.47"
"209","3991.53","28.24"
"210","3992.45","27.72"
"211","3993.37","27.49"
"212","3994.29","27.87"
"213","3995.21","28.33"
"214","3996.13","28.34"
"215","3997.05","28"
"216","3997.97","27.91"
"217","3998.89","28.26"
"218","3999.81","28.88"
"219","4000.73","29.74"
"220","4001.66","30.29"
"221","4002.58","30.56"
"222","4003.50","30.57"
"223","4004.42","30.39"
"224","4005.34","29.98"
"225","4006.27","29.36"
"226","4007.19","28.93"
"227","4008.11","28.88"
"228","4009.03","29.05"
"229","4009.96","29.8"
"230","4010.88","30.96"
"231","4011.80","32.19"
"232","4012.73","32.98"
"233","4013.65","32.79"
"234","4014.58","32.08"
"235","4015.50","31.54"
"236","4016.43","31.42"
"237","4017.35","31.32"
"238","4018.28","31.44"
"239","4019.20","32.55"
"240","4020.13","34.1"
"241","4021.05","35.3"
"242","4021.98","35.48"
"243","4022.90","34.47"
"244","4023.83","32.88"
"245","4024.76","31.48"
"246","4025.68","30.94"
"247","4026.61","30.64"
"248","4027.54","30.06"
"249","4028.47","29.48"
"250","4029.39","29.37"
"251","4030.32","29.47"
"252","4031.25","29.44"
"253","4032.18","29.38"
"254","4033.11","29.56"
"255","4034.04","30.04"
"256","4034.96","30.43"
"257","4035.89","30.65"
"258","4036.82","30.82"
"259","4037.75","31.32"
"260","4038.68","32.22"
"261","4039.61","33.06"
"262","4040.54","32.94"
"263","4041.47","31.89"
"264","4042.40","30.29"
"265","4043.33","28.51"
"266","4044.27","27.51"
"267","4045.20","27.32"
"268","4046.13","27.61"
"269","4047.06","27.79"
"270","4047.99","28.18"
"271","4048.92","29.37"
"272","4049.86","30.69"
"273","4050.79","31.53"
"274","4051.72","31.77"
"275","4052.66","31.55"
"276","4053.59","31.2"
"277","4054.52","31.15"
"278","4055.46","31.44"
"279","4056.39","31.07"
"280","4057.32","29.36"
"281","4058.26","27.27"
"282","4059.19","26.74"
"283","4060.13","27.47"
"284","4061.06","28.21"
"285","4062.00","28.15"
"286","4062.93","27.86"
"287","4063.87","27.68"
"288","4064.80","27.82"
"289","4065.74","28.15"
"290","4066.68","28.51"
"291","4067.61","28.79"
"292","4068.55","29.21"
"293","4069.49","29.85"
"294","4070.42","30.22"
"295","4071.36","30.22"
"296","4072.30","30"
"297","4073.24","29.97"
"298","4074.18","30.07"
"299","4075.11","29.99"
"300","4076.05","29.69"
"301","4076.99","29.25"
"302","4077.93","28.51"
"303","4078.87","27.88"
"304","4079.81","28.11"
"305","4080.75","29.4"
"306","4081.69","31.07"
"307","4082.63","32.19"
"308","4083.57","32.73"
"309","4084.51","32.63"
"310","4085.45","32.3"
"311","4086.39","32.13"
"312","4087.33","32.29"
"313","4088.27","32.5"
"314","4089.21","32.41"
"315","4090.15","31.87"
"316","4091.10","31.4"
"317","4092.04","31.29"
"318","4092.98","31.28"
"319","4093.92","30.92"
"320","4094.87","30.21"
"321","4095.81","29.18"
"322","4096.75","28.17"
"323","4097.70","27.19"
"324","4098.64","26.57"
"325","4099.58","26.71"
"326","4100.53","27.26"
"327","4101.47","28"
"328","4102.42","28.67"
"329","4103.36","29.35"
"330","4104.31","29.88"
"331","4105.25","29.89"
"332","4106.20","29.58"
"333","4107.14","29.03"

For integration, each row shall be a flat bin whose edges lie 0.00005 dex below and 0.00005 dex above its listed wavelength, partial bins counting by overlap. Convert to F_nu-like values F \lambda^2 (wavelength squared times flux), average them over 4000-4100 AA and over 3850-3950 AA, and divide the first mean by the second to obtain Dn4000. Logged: 2.0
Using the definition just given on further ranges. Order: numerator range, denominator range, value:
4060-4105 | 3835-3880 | 2.34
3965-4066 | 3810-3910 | 1.97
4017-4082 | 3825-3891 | 2.38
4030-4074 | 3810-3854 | 2.45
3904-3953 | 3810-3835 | 1.35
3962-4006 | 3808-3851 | 1.79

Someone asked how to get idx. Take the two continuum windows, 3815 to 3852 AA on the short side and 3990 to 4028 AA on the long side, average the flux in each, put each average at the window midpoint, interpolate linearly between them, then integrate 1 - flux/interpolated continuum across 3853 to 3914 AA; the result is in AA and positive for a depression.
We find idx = 4.42 AA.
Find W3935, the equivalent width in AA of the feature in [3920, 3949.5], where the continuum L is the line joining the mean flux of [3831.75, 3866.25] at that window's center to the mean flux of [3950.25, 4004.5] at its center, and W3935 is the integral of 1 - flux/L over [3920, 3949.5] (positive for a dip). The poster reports 7.1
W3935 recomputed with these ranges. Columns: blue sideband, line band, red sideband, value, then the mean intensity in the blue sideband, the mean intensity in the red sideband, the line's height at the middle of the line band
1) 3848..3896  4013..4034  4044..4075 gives -4.02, 15.2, 29.2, 26.5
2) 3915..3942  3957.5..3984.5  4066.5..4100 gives 2.44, 14.6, 30.2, 18.9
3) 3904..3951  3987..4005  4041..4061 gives -3.41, 17.2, 29.5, 24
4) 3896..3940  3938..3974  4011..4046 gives 8.14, 17.2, 31.2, 22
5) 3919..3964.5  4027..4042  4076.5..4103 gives -3.37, 16.5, 30.1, 25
